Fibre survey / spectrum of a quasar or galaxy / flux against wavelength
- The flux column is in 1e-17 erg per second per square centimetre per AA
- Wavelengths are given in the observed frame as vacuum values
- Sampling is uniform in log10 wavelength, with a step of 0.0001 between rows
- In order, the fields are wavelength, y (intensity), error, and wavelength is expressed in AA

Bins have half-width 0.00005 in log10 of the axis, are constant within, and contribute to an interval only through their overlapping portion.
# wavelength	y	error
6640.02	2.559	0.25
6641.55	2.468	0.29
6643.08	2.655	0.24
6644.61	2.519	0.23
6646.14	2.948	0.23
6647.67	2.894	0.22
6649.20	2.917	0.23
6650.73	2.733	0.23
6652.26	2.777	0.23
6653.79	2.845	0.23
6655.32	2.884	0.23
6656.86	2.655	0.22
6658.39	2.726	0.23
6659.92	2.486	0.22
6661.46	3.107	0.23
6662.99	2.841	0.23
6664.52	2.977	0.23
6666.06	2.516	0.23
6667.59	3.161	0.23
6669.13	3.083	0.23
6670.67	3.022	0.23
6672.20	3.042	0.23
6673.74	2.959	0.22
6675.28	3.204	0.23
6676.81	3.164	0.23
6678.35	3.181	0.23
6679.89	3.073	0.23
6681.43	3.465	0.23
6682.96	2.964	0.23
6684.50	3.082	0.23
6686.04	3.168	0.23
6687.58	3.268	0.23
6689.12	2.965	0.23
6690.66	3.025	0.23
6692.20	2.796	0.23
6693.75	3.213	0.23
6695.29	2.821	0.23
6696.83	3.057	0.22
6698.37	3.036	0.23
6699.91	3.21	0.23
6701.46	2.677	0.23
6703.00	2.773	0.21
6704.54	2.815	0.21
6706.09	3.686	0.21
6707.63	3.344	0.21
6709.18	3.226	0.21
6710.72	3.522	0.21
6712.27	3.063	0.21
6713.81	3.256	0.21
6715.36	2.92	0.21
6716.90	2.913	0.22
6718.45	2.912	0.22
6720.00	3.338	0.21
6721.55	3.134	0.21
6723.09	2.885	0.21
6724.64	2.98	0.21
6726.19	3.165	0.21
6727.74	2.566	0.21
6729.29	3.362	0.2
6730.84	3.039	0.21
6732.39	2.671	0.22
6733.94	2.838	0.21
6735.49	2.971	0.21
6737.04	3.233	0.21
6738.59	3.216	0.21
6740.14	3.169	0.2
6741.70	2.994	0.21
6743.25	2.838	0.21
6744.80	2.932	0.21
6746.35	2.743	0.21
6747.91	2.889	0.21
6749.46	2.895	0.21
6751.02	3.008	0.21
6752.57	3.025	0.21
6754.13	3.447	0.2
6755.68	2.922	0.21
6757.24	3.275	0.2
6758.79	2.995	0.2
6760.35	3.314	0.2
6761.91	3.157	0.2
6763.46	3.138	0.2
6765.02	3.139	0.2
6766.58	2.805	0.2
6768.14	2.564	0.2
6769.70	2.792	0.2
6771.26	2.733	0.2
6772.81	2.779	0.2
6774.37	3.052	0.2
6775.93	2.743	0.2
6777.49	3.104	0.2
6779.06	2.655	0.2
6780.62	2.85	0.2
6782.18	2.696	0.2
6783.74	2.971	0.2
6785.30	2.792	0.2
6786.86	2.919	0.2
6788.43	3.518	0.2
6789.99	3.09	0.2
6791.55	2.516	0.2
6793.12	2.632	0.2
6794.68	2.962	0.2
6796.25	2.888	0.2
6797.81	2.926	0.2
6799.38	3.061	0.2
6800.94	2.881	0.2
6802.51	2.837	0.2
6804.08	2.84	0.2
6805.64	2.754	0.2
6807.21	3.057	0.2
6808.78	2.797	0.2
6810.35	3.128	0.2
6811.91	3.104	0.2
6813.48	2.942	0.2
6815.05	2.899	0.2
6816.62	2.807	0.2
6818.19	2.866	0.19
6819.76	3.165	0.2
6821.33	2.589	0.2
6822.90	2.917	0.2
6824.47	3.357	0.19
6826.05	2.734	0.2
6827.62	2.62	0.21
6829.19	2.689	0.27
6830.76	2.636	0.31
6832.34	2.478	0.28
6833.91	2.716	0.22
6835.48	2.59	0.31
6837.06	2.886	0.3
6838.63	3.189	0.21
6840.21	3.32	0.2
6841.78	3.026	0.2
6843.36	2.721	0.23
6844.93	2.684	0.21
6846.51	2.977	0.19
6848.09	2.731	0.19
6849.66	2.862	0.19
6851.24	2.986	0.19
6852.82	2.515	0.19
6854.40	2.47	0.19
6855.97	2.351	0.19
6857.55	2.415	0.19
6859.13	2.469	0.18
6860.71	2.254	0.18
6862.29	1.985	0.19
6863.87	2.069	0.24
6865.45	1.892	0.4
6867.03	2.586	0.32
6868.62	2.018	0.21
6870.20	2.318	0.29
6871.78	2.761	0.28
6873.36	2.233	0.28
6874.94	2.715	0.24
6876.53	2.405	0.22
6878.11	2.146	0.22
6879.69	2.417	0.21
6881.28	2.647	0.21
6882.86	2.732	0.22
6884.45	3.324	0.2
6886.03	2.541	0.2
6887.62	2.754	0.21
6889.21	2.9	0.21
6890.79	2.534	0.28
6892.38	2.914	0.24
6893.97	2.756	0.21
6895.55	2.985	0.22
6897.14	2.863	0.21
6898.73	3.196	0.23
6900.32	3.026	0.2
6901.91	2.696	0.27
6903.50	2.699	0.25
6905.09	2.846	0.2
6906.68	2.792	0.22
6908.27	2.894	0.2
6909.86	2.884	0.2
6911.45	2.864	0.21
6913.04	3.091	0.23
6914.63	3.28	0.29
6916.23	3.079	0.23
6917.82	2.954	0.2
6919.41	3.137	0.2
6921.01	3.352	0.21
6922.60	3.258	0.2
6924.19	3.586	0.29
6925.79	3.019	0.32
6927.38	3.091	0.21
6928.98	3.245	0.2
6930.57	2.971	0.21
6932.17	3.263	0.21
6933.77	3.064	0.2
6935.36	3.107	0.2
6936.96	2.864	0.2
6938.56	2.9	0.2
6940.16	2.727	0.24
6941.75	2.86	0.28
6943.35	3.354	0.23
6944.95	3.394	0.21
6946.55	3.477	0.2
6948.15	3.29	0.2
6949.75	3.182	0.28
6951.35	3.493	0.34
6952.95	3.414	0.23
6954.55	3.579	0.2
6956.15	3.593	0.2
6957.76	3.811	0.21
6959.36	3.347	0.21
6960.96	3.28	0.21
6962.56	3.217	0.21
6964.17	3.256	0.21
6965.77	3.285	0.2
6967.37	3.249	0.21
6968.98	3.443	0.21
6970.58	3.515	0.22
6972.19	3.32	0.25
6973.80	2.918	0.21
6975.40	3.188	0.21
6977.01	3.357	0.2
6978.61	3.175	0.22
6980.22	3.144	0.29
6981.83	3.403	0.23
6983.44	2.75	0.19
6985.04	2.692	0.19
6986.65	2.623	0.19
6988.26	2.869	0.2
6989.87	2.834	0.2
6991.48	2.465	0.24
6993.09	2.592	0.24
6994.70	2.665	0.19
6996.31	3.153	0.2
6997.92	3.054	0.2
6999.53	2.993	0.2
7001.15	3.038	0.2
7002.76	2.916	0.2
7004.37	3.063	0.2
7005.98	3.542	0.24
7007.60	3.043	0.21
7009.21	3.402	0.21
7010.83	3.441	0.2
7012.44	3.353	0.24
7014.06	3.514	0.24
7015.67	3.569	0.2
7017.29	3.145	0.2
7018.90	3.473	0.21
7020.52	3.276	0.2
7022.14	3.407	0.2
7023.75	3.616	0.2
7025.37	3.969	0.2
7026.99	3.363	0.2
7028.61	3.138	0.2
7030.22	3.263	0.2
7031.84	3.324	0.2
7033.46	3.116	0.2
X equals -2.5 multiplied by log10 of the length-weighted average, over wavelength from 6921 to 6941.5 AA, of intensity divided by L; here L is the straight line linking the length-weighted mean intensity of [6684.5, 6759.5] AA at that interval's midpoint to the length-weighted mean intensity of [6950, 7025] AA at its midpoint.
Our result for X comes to 0.027 mag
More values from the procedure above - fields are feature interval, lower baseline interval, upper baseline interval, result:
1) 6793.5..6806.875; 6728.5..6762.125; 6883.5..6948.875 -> 0.052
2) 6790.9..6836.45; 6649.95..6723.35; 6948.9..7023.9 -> 0.094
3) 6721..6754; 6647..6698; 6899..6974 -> 0.013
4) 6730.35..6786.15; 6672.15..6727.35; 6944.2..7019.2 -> 0.056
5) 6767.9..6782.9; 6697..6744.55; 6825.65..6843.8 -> 0.049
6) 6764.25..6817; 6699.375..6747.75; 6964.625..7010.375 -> 0.058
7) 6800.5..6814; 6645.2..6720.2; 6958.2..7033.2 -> 0.056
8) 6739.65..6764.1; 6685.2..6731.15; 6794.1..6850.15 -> -0.017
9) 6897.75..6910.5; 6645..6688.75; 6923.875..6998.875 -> 0.085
